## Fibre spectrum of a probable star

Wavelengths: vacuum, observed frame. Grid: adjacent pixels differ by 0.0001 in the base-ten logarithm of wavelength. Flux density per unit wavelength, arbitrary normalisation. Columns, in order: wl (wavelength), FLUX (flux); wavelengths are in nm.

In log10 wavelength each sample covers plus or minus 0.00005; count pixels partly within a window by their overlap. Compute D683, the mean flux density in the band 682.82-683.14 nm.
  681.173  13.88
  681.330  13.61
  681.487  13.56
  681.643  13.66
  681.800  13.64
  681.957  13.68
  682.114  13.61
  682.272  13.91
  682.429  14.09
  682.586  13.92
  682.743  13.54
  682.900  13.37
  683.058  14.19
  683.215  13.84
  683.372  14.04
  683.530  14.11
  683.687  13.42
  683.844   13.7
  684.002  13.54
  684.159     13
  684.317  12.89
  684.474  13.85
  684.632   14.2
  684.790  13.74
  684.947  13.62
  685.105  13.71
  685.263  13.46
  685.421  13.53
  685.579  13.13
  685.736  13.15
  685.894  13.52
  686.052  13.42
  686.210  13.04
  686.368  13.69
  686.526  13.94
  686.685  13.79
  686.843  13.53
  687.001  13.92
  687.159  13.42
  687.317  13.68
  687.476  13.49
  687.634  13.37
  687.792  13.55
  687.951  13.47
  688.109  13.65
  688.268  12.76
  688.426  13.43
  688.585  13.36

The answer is 13.8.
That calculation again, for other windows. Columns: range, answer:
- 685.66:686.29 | 13.3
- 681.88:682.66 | 13.8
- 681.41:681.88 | 13.6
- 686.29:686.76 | 13.8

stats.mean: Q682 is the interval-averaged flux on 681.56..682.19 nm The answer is 13.7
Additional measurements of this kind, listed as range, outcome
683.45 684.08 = 13.7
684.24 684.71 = 13.7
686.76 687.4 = 13.6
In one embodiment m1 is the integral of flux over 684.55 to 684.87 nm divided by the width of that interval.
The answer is 14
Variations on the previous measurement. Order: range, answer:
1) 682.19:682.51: 14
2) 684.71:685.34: 13.6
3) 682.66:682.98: 13.4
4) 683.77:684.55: 13.4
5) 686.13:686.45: 13.4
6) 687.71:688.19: 13.5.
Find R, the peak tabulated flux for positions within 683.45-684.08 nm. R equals 14.11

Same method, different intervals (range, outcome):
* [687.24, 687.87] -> 13.68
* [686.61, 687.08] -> 13.92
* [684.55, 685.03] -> 14.2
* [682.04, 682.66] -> 14.09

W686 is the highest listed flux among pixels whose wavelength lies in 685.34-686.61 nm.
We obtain 13.94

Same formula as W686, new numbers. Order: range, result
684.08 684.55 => 13.85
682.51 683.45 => 14.19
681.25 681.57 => 13.61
